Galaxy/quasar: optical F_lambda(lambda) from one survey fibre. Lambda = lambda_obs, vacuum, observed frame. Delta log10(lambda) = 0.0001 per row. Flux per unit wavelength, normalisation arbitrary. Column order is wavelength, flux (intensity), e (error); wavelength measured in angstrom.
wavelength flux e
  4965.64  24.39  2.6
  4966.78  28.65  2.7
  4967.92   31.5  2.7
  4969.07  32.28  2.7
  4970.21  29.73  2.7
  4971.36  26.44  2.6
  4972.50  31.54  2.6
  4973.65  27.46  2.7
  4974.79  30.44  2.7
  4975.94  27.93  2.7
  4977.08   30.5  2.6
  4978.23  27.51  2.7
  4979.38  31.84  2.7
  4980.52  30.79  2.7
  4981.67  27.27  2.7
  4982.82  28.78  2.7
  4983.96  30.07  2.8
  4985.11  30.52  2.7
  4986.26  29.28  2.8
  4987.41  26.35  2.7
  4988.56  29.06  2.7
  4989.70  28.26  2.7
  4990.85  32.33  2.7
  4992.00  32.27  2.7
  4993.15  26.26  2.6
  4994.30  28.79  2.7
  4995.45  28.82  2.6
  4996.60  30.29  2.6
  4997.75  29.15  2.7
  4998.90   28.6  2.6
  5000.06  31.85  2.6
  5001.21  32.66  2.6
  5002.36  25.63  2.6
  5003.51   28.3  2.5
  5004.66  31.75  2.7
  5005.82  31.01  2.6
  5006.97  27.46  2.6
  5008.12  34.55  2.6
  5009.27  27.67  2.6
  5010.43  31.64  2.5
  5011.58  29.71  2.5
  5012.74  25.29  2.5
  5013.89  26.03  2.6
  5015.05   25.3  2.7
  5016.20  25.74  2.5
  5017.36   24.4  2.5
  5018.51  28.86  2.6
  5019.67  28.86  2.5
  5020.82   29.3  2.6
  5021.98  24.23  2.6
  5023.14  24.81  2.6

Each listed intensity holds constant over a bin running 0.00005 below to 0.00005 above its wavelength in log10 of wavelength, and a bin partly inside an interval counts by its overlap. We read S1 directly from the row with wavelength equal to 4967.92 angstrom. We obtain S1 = 31.5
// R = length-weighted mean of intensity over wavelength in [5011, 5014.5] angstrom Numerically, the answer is 27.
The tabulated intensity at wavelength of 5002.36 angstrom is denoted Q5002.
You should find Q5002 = 25.63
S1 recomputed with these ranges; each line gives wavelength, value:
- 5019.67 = 28.86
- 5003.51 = 28.3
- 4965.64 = 24.39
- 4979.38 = 31.84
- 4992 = 32.27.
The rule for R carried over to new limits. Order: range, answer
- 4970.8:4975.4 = 29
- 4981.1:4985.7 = 29.2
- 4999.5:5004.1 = 29.7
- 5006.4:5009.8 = 30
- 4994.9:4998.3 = 29.4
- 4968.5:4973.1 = 30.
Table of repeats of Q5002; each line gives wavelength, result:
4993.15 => 26.26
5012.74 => 25.29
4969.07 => 32.28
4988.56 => 29.06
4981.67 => 27.27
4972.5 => 31.54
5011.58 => 29.71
